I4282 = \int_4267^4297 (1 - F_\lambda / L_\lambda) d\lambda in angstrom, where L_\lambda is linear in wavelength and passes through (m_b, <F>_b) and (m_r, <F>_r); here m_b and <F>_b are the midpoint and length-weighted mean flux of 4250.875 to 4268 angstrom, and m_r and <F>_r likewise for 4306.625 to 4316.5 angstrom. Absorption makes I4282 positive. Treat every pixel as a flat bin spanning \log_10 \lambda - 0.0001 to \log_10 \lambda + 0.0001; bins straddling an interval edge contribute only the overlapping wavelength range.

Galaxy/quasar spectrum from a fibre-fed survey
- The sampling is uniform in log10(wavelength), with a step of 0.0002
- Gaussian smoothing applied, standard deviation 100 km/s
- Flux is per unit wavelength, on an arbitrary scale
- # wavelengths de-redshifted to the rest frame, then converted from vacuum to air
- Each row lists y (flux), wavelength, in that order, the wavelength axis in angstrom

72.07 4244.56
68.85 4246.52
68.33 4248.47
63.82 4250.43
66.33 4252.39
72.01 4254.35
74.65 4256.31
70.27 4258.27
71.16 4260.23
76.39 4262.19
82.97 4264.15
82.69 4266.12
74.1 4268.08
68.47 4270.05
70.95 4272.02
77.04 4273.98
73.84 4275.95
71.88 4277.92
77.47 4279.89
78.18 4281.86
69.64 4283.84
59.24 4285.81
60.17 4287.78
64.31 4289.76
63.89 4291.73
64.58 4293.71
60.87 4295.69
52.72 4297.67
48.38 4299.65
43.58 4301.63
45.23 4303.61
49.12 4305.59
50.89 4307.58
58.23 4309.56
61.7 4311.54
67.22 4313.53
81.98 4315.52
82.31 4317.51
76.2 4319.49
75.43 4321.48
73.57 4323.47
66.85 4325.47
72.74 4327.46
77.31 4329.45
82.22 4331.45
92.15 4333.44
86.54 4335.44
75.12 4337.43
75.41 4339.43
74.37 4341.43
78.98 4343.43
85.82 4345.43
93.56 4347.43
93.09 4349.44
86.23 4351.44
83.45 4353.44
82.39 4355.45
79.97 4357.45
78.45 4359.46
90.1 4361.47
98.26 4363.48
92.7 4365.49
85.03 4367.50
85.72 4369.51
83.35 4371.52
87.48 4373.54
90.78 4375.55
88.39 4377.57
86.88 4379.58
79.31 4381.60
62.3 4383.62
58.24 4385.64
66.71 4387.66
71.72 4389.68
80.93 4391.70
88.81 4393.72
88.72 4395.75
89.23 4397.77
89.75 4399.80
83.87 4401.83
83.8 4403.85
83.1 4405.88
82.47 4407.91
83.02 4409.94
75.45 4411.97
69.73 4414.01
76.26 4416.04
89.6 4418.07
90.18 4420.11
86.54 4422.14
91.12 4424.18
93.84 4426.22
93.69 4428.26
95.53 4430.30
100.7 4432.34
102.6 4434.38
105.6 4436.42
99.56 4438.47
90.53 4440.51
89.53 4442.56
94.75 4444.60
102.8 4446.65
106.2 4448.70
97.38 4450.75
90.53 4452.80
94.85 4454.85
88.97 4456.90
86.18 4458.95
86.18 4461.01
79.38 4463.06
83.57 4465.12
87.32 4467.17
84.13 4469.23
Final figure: 0.45 angstrom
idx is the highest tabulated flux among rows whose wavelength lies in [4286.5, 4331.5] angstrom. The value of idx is 82.31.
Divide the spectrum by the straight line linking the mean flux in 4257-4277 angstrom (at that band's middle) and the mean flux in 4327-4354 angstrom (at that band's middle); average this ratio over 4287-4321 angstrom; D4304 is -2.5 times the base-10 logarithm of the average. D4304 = 0.28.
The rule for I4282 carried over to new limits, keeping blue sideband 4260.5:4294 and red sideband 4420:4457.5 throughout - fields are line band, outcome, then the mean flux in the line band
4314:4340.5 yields 0.35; 78.1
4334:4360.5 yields -0.21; 82.7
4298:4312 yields 4.64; 50.7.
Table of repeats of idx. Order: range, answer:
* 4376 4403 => 89.75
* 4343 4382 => 98.26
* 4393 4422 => 90.18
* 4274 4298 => 78.18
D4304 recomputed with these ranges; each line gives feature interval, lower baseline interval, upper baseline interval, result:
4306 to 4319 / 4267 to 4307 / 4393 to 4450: 0.03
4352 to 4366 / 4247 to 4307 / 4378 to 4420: -0.14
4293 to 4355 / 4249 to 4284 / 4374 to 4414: 0.08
